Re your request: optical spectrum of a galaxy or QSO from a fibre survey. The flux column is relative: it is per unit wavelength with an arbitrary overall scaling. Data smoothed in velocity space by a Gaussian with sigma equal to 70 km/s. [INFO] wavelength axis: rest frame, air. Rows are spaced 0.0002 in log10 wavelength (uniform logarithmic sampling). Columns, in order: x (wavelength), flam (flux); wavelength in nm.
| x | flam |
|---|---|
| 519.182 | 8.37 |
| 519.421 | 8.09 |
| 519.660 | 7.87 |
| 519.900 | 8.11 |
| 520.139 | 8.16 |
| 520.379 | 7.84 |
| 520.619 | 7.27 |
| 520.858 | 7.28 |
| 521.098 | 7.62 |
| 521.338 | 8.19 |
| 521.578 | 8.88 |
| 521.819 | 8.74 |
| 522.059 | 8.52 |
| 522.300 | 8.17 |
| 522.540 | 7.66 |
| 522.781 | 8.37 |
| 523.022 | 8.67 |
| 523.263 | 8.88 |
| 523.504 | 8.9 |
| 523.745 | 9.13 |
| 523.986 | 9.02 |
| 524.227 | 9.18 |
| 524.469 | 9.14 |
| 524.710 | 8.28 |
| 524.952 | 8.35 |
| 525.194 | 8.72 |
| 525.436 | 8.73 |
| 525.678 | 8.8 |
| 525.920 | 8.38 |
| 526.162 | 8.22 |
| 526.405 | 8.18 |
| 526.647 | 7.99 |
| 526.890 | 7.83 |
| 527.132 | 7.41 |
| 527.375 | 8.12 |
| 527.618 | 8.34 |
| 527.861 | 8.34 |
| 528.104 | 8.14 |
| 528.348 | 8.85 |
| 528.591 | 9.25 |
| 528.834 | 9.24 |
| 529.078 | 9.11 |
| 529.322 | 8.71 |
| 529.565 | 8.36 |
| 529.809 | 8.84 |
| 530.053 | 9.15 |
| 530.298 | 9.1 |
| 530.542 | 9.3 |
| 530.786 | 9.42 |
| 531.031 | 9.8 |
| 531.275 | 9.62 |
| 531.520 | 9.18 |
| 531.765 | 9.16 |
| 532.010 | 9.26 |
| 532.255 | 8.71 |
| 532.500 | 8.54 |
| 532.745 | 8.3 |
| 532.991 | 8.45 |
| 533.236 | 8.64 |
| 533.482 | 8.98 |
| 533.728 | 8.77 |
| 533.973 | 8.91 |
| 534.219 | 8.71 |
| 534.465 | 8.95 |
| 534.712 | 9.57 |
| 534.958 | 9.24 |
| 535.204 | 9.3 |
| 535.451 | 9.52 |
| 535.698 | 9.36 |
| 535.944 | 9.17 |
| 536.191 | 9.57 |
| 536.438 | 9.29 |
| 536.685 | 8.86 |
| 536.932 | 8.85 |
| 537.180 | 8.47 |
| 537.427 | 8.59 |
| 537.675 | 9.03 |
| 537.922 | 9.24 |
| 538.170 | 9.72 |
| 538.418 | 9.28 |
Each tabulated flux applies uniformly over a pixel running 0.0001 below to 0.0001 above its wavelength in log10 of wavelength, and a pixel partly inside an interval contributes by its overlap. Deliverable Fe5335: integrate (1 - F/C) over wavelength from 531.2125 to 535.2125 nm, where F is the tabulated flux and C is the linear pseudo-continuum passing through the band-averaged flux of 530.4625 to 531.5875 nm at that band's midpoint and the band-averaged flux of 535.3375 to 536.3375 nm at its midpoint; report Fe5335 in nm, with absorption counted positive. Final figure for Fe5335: 0.22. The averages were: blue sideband 9.49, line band 8.94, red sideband 9.4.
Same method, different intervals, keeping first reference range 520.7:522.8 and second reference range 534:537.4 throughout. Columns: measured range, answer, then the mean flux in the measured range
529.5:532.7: -0.11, 9.1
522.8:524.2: -0.11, 8.9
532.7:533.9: 0.04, 8.66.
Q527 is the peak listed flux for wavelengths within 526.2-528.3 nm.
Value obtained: 8.34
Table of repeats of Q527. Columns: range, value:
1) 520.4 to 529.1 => 9.25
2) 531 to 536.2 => 9.8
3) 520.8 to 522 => 8.88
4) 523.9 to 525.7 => 9.18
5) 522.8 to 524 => 9.13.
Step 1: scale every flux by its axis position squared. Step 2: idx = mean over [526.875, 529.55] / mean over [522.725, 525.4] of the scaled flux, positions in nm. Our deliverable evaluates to 1.0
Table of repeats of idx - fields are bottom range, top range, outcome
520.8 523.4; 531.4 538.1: 1.14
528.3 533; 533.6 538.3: 1.03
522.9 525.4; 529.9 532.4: 1.08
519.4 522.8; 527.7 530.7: 1.14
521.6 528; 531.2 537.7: 1.10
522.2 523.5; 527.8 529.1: 1.07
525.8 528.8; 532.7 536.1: 1.12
